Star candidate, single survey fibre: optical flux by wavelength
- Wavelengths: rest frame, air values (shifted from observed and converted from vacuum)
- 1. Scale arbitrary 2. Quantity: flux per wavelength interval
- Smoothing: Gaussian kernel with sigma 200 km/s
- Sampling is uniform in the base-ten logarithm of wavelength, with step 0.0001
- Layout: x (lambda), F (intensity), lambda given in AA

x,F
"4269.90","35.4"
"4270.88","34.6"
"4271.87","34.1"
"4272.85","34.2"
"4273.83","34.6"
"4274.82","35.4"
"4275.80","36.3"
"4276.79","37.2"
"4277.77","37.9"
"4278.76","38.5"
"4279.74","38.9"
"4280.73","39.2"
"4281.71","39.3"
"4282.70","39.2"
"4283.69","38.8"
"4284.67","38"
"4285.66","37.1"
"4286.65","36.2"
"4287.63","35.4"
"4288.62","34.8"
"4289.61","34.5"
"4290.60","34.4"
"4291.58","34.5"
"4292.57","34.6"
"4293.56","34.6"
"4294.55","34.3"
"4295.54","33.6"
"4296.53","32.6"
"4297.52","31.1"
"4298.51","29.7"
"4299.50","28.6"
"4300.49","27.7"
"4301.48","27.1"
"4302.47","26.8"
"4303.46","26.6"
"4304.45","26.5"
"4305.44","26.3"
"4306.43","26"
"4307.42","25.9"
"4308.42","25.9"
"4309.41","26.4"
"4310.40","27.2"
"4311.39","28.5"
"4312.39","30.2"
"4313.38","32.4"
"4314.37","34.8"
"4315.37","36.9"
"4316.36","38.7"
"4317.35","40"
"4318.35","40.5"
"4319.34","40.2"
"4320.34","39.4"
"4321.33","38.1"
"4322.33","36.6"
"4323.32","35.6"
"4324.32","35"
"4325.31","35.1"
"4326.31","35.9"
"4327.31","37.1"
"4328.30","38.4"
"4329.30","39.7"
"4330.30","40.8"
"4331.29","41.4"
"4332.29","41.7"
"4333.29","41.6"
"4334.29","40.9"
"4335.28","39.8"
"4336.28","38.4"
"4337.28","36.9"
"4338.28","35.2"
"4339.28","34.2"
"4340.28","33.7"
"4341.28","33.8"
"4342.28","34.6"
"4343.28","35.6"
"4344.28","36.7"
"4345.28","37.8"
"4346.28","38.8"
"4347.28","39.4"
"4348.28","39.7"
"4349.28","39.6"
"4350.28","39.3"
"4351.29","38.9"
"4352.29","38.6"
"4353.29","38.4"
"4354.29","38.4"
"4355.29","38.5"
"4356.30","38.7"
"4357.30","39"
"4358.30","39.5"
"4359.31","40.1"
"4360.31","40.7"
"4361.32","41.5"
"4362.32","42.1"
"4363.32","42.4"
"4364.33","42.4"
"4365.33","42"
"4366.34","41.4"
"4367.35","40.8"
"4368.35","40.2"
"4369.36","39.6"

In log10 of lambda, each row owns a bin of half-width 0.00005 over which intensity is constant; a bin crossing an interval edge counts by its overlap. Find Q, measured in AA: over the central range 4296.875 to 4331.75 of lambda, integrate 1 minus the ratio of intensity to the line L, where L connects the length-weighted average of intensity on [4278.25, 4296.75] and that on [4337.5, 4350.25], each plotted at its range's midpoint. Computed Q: 3.3 AA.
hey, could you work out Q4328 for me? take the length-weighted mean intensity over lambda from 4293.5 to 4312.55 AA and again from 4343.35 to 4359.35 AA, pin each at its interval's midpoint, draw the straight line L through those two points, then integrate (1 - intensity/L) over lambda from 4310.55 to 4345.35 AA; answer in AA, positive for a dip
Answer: -3.3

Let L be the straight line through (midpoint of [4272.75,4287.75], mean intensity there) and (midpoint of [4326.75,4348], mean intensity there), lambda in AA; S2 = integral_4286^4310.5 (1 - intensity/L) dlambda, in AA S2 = 4.58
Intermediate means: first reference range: 37.4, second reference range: 37.9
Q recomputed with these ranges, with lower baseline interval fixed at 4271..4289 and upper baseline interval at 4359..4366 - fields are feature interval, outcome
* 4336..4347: 1.2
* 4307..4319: 2.0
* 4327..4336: -0.1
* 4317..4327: 0.4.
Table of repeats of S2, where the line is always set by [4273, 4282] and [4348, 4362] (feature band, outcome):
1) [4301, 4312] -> 3.3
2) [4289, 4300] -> 1.4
